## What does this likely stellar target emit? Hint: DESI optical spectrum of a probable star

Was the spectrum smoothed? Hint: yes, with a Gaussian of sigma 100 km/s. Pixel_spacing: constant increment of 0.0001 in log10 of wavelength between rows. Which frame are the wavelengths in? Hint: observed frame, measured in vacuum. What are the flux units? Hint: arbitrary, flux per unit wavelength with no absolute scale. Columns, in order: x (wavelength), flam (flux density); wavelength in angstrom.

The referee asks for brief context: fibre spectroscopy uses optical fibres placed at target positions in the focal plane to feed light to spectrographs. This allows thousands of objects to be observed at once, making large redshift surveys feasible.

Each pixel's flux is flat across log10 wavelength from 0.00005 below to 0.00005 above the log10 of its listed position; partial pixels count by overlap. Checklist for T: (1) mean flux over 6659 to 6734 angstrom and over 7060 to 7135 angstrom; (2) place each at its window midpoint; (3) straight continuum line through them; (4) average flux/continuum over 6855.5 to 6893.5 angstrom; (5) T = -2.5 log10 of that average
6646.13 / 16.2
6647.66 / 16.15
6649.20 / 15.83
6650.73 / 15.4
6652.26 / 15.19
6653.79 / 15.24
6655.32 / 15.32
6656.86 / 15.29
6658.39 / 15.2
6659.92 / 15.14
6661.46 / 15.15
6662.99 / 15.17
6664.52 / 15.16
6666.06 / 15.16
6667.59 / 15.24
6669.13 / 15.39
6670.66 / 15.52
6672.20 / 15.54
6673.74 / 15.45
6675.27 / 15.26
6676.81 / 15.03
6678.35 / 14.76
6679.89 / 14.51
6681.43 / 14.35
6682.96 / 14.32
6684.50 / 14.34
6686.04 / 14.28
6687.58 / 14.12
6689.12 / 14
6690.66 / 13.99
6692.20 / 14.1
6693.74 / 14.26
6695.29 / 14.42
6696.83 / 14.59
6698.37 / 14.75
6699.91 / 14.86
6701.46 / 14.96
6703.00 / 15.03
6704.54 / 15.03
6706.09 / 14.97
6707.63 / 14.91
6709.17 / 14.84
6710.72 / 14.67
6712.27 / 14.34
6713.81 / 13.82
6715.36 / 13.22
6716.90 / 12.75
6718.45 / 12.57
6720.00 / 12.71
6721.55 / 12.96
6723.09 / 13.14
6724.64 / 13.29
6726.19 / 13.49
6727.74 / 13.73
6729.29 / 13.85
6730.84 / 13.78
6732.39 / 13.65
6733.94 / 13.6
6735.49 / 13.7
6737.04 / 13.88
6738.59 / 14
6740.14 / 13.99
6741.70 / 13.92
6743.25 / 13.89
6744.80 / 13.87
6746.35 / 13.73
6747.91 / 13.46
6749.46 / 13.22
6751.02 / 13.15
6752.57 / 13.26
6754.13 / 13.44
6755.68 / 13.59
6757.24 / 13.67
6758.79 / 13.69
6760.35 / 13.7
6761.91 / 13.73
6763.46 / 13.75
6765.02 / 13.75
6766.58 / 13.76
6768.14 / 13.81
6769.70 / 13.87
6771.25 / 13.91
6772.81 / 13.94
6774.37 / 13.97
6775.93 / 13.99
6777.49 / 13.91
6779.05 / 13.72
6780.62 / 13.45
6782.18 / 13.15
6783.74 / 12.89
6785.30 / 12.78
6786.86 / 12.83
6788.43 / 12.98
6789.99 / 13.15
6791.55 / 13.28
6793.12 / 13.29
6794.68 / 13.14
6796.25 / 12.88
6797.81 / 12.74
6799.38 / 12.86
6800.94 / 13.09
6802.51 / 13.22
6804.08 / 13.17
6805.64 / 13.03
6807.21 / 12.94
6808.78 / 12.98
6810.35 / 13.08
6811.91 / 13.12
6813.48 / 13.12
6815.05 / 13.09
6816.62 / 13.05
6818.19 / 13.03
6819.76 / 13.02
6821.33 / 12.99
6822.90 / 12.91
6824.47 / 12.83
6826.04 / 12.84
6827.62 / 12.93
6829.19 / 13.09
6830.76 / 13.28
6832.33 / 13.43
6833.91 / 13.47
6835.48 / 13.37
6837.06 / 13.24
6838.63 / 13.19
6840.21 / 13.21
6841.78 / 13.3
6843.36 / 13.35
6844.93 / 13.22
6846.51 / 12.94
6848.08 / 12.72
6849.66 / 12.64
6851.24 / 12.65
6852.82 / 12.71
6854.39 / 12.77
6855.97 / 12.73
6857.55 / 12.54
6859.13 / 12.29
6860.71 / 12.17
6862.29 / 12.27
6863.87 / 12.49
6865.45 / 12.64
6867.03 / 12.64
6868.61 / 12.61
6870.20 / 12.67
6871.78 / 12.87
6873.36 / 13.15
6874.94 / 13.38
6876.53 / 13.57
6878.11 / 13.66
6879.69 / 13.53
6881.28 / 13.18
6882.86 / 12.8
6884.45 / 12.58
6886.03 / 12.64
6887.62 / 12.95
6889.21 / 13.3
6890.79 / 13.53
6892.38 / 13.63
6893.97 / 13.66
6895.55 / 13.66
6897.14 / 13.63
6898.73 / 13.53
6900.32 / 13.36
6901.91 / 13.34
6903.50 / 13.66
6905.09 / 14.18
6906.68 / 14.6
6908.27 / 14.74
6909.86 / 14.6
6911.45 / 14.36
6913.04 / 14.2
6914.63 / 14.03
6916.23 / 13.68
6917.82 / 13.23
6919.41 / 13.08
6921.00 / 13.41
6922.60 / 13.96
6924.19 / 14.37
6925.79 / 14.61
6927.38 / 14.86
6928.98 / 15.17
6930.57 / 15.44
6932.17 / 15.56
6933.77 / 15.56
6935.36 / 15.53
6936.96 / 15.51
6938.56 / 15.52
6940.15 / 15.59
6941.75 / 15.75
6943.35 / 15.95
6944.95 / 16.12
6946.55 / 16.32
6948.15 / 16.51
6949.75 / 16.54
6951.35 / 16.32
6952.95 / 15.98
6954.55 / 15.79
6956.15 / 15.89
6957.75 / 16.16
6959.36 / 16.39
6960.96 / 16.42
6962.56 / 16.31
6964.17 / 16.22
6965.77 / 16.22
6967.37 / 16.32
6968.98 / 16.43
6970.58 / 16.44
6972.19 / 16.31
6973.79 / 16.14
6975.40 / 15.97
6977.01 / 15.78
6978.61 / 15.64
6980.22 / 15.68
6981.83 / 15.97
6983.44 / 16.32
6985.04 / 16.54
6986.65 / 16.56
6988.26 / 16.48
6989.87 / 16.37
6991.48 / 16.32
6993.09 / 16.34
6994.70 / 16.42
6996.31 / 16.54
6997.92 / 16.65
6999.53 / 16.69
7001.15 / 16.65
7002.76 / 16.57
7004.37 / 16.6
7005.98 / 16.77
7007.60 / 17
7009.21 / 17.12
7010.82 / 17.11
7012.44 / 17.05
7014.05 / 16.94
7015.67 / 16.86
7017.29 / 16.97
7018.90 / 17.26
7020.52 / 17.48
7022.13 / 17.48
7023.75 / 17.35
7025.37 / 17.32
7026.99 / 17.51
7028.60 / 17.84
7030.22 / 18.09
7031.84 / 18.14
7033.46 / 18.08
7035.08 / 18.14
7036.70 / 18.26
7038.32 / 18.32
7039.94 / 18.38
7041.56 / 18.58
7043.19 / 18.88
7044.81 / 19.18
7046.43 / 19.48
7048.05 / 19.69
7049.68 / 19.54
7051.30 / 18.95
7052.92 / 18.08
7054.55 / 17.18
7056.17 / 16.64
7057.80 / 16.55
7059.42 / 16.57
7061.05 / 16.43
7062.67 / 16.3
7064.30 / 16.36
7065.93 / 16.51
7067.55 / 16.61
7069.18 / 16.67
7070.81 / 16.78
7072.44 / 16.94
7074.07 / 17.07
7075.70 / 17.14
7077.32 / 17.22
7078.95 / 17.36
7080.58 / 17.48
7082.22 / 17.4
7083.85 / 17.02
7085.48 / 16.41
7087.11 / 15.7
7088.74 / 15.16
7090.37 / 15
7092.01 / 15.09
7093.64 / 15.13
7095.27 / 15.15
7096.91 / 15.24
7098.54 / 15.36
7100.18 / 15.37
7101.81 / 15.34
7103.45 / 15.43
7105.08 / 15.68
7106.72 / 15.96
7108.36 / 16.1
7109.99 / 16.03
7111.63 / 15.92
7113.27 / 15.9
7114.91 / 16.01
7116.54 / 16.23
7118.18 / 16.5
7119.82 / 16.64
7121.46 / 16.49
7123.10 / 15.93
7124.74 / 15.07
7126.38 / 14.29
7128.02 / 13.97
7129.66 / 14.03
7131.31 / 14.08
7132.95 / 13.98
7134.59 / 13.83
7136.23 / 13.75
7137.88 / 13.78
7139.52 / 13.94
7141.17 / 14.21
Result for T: 0.17 mag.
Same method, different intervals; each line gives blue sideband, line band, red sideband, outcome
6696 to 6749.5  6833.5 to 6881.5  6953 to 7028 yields 0.18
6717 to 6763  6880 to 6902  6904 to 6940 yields 0.09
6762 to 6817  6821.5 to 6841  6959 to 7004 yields 0.07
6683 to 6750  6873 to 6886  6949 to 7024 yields 0.17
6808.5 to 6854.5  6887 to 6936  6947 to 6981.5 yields 0.06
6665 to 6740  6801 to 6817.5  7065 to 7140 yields 0.12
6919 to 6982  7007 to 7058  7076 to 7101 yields -0.13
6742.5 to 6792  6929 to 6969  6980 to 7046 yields 0.02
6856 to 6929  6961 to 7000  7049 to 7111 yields -0.10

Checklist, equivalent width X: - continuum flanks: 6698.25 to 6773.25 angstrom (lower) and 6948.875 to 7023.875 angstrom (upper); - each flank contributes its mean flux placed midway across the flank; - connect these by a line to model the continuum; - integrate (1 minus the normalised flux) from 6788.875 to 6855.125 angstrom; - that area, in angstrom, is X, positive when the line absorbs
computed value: 7.6 angstrom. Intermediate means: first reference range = 13.8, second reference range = 16.5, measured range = 13.1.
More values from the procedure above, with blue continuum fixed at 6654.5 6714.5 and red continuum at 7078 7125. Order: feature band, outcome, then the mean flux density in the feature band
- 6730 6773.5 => 3.7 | 13.7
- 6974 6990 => -0.5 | 16.1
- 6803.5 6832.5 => 4.1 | 13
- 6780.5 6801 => 2.8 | 13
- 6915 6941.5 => 1.3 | 14.7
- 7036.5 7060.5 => -3.7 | 18.3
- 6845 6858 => 2.1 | 12.7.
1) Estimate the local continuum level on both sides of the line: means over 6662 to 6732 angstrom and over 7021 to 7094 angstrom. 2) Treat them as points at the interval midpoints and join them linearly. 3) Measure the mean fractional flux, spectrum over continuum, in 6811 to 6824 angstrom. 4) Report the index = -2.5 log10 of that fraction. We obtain 0.18 mag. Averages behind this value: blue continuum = 14.4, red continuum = 17.3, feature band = 13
